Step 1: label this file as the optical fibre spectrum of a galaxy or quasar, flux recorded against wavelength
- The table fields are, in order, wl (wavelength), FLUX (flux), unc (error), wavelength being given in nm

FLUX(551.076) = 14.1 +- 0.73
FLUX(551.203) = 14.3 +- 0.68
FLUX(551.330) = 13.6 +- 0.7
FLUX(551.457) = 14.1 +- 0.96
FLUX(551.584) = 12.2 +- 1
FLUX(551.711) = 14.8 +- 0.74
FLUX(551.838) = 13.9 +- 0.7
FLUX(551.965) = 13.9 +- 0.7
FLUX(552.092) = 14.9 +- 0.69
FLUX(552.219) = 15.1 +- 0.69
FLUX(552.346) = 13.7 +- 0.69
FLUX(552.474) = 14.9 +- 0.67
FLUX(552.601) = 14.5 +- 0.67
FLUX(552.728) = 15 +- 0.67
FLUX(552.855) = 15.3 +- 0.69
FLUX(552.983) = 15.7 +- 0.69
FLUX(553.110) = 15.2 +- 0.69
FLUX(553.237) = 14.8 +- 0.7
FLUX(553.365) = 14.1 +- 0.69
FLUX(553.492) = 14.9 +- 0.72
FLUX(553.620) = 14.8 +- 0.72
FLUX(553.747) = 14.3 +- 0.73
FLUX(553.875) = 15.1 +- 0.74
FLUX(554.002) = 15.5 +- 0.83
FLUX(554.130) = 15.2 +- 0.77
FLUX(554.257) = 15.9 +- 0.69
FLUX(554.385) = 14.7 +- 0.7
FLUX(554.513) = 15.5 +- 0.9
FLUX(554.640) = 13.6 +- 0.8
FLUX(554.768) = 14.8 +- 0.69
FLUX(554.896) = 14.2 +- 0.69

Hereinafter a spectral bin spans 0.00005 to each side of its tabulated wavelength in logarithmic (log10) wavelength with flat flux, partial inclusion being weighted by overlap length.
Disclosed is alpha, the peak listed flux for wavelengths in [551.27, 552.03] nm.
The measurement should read 14.8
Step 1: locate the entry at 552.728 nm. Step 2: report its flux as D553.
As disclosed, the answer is 15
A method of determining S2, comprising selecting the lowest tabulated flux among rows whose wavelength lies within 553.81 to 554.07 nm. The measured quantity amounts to 15.1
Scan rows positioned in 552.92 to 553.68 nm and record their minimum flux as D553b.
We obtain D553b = 14.1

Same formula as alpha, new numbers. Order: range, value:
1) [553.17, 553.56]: 14.9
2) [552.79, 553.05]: 15.7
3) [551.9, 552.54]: 15.1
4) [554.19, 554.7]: 15.9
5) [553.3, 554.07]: 15.5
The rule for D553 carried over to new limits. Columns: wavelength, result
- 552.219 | 15.1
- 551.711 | 14.8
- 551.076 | 14.1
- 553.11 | 15.2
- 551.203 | 14.3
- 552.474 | 14.9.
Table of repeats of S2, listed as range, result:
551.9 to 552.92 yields 13.7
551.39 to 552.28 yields 12.2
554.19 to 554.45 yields 14.7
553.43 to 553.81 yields 14.3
